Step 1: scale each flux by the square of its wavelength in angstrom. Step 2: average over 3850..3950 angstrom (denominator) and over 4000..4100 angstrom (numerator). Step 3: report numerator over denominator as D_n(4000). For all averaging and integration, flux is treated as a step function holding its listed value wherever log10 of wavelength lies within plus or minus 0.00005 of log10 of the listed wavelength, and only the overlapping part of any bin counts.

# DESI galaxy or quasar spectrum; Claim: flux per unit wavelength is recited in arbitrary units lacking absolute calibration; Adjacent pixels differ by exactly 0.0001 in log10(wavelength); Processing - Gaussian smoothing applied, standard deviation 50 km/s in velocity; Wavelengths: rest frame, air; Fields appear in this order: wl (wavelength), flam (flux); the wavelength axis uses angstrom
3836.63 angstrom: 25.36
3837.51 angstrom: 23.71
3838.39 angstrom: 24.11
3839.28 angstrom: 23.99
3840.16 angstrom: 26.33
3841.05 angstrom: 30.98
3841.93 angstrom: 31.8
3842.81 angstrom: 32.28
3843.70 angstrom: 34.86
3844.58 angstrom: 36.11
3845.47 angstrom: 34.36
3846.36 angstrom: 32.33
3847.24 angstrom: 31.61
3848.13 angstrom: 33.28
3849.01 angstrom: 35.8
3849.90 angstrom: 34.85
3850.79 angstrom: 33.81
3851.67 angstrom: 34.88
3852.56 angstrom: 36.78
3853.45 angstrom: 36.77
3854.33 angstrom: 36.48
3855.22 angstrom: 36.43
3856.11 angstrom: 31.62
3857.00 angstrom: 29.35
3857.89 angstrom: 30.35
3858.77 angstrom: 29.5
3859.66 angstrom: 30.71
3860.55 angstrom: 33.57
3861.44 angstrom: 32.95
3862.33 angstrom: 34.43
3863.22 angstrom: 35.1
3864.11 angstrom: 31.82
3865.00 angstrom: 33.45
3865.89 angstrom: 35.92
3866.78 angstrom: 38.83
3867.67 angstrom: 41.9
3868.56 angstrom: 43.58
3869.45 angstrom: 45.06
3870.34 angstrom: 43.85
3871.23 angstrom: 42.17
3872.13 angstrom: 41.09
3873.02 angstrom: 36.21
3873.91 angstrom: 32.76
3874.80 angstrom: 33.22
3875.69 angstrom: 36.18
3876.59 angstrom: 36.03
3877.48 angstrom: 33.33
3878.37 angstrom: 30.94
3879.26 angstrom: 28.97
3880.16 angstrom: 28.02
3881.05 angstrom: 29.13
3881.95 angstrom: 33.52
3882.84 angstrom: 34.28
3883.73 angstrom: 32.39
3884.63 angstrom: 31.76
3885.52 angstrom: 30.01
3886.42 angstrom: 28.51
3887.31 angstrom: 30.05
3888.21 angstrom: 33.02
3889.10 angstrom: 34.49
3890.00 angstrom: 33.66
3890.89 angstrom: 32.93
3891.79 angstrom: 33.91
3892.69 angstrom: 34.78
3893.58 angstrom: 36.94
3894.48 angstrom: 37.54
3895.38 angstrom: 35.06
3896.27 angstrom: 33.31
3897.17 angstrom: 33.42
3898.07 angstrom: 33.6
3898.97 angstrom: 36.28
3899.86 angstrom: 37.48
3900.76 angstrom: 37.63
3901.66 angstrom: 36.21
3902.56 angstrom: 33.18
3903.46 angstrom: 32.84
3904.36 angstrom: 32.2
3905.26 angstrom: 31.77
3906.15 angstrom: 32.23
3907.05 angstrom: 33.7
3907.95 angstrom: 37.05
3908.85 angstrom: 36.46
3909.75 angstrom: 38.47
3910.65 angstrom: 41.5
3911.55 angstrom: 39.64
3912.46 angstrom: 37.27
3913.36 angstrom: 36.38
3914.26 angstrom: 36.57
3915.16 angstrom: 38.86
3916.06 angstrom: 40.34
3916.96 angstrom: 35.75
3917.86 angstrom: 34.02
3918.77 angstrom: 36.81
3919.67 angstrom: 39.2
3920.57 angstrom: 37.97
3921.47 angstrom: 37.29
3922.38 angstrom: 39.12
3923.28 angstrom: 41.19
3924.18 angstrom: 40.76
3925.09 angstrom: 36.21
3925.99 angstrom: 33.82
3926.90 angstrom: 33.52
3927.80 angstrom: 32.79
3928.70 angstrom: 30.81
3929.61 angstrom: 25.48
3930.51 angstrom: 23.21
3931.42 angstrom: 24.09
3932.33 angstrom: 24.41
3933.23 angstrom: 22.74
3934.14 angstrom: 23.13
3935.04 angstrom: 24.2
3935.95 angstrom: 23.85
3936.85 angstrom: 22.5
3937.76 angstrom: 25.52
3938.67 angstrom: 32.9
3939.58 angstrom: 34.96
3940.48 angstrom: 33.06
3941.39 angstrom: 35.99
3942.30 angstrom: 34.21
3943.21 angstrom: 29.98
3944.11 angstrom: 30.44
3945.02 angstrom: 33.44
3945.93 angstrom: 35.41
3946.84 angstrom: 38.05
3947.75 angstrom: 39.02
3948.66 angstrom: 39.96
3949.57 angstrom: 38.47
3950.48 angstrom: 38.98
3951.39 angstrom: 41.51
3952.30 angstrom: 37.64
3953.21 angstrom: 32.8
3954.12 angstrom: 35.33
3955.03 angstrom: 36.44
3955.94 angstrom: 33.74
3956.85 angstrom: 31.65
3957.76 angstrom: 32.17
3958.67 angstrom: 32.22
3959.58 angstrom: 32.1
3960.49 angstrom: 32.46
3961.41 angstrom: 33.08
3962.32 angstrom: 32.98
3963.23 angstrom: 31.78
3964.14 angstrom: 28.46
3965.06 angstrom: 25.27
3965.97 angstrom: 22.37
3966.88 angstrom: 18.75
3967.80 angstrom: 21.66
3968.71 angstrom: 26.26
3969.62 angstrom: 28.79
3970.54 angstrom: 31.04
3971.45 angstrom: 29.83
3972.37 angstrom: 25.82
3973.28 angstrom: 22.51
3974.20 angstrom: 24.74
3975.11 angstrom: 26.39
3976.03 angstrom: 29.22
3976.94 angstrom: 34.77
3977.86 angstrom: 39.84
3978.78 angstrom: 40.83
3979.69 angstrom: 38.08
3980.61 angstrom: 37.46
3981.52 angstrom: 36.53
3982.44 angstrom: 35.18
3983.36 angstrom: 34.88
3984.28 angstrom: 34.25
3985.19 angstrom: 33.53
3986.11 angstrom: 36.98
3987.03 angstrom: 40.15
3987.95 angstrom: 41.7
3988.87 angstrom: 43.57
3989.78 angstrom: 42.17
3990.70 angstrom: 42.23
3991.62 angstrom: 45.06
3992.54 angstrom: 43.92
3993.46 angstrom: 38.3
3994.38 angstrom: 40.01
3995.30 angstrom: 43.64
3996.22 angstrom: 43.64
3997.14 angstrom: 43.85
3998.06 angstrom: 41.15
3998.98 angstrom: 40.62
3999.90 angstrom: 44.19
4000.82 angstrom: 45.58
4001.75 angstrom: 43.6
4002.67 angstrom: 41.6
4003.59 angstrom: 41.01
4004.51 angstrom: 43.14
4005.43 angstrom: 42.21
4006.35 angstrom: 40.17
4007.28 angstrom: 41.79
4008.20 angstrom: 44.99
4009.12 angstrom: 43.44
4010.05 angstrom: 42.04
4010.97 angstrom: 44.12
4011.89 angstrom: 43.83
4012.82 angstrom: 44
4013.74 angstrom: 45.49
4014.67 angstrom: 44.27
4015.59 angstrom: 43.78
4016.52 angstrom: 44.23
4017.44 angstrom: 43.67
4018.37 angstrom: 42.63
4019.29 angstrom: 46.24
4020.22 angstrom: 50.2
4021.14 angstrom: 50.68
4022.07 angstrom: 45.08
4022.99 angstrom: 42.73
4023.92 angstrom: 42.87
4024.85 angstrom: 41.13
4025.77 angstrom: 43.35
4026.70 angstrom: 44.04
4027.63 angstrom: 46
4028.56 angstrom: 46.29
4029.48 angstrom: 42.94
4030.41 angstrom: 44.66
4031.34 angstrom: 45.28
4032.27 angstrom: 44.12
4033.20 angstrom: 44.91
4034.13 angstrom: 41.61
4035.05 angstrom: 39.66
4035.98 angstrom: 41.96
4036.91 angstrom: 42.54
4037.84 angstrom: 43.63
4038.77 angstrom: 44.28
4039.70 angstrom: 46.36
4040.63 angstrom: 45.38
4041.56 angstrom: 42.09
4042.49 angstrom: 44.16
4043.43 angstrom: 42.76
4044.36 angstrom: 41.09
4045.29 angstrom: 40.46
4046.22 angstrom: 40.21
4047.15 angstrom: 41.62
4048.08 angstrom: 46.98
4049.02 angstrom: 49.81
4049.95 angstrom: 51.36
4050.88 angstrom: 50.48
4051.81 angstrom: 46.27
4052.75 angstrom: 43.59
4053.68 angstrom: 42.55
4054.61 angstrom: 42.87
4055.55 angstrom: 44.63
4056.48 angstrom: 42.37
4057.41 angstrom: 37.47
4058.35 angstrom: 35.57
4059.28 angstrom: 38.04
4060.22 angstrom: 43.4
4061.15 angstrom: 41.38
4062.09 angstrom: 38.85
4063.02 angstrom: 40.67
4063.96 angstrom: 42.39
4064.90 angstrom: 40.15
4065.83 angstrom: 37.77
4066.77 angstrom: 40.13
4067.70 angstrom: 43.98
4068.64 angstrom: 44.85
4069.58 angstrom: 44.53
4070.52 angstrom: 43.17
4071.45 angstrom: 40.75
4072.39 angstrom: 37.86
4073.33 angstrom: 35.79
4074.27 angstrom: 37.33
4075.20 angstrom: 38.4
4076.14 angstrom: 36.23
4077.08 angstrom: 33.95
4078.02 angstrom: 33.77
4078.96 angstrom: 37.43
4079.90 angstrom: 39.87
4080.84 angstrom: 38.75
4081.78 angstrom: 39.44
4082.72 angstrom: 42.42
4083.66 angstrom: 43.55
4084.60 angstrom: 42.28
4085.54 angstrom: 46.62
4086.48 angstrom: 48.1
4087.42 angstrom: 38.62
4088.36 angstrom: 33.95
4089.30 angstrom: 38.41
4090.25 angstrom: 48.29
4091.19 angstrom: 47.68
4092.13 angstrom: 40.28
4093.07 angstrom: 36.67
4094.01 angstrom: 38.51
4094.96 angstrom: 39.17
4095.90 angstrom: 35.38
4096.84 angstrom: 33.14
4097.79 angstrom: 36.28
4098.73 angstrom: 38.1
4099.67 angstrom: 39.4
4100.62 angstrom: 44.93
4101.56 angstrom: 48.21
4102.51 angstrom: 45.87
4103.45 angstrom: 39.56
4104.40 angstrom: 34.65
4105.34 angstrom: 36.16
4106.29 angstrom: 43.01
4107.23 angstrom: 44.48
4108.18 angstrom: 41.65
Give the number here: 1.3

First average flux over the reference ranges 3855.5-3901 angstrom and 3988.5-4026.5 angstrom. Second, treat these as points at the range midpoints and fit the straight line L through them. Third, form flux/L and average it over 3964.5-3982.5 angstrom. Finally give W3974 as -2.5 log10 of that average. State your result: 0.355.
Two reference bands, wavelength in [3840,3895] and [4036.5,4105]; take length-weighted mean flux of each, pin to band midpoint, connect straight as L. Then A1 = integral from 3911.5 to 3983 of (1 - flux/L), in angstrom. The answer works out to 8.6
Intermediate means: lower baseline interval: 34.2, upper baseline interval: 41.3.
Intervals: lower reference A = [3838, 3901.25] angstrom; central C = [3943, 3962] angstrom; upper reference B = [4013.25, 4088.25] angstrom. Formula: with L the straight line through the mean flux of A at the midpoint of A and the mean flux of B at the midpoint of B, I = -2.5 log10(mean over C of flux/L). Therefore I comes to 0.08 mag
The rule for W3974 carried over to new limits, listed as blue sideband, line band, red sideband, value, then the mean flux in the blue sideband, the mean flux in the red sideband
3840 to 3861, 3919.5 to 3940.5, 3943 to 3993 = 0.10 mag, 33.2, 33.9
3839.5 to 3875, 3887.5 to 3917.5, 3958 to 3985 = -0.07 mag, 34.9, 30.7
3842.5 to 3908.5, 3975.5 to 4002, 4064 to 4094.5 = -0.06 mag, 34.4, 40.3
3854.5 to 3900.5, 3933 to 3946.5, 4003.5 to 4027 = 0.29 mag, 34.4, 43.9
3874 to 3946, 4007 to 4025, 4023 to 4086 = -0.12 mag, 33.3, 42.1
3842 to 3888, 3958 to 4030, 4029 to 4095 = 0.02 mag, 34.3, 41.8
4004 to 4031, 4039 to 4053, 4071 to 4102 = -0.06 mag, 44.1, 39.7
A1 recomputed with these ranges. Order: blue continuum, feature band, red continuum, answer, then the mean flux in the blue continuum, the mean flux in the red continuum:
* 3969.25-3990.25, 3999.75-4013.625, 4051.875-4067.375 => -2.5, 34.3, 40.9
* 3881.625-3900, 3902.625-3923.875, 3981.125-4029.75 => -0.8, 33.6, 42.5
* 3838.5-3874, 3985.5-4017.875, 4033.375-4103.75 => -2.8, 34.6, 41.4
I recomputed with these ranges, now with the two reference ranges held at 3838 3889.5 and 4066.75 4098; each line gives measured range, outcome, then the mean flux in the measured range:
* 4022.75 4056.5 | -0.14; 44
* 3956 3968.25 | 0.25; 29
